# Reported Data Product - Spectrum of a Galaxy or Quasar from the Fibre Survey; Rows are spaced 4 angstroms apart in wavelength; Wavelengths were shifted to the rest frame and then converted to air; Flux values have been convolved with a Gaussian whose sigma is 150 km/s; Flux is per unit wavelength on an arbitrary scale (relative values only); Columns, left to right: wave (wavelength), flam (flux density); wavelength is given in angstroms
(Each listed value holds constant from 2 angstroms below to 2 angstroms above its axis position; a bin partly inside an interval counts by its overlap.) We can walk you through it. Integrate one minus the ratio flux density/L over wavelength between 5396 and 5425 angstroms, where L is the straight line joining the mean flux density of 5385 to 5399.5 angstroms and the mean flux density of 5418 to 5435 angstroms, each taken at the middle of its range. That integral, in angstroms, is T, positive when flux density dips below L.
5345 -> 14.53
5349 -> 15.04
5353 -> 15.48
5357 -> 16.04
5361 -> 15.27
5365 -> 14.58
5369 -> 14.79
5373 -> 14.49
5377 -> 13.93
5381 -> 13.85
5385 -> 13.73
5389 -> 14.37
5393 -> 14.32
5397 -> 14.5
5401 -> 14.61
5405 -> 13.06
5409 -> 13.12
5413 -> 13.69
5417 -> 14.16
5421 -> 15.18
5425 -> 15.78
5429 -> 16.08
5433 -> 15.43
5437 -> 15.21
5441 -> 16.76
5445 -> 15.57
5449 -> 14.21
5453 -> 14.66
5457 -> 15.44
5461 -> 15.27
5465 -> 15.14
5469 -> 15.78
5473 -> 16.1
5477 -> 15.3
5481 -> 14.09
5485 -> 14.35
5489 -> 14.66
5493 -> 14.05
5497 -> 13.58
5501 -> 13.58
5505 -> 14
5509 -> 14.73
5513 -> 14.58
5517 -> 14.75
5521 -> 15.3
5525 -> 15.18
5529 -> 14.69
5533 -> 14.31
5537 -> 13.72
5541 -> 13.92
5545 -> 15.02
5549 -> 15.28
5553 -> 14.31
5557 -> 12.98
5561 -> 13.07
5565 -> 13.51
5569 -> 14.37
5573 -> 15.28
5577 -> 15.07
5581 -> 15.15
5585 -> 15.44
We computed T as 1.58 angstroms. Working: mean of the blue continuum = 14.3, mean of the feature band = 14.1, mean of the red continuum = 15.5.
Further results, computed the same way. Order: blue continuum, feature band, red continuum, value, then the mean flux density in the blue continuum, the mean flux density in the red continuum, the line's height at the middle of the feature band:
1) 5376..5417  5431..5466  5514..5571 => -3.1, 13.9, 14.3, 14.1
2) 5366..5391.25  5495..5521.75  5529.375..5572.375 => -0.3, 14.2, 14.1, 14.1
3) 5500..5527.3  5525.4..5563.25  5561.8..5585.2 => 1.2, 14.6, 14.7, 14.6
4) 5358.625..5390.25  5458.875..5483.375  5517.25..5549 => -1.2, 14.4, 14.6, 14.5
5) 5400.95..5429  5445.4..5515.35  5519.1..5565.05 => -1.9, 14.3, 14.3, 14.3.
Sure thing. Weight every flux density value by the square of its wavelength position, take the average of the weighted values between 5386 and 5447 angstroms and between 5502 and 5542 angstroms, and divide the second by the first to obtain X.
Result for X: 1.02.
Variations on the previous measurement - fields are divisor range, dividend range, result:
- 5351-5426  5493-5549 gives 1.05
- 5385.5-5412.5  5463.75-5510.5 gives 1.08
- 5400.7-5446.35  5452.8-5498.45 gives 1.02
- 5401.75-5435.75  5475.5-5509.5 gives 1.00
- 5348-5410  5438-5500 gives 1.07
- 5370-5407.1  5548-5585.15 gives 1.09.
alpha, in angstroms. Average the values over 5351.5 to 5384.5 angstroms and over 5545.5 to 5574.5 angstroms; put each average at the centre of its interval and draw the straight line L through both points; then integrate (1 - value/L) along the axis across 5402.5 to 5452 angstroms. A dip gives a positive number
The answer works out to -1.0 angstroms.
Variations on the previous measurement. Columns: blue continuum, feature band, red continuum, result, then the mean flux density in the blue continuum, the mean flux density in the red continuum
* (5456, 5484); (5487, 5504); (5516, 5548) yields 1.2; 15.3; 14.6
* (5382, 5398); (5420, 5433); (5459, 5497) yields -1.1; 14.2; 14.9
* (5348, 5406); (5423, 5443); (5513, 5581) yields -1.8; 14.6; 14.4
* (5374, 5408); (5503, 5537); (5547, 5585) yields -0.8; 14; 14.4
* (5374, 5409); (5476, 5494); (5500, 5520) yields -0.2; 14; 14.4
